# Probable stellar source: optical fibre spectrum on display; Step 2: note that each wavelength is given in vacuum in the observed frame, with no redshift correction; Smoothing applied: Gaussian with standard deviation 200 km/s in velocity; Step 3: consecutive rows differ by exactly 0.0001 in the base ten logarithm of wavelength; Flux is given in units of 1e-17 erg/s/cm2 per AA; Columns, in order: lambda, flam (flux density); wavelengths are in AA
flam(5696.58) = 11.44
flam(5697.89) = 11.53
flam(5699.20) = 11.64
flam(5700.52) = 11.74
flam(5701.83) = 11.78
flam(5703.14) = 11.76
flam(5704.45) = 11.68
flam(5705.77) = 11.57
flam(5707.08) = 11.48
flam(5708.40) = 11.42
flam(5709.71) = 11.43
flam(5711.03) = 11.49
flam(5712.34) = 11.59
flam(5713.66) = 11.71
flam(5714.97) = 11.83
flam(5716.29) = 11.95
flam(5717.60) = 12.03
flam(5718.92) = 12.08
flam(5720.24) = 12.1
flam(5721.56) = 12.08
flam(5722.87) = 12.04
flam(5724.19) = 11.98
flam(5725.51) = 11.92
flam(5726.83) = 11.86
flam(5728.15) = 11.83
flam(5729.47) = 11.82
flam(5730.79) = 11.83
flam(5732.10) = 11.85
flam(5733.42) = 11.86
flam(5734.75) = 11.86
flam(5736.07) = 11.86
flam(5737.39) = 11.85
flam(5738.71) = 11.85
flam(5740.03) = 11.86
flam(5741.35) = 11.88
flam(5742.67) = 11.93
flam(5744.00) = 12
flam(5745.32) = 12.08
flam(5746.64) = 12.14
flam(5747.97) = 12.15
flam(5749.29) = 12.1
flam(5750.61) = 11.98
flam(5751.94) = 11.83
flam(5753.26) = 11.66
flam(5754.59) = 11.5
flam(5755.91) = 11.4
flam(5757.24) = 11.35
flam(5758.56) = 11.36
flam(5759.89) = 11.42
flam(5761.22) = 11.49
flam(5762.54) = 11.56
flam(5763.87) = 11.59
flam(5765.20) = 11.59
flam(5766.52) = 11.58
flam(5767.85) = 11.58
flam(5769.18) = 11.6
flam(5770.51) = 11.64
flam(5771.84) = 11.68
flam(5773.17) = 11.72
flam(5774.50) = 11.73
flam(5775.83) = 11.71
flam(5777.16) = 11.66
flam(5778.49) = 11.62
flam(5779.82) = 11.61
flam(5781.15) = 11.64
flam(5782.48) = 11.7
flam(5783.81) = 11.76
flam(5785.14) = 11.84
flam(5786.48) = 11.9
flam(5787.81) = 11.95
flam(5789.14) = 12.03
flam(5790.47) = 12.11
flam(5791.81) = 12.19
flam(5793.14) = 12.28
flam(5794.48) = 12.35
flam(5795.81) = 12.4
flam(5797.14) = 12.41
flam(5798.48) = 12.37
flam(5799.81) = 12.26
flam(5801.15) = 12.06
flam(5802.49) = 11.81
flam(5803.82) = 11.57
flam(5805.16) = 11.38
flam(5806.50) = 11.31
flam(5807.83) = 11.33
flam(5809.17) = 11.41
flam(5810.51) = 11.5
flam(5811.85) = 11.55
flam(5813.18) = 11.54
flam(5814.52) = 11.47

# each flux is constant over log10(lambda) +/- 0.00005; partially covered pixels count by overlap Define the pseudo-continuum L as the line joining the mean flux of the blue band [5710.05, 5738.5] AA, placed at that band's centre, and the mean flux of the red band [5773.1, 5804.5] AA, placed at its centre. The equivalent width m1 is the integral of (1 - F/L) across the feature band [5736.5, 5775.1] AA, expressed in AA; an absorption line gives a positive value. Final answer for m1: 0.59 AA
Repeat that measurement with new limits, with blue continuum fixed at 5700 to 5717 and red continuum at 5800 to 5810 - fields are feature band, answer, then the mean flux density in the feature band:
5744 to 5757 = -0.3 AA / 11.9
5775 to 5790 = -0.2 AA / 11.8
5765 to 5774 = 0.0 AA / 11.6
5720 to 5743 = -0.5 AA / 11.9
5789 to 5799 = -0.6 AA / 12.3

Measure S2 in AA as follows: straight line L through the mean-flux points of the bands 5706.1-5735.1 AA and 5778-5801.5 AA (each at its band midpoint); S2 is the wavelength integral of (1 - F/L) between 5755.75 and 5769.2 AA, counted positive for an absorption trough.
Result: 0.5 AA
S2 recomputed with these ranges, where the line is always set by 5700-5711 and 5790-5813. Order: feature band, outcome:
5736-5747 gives -0.22 AA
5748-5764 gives 0.17 AA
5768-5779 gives 0.13 AA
